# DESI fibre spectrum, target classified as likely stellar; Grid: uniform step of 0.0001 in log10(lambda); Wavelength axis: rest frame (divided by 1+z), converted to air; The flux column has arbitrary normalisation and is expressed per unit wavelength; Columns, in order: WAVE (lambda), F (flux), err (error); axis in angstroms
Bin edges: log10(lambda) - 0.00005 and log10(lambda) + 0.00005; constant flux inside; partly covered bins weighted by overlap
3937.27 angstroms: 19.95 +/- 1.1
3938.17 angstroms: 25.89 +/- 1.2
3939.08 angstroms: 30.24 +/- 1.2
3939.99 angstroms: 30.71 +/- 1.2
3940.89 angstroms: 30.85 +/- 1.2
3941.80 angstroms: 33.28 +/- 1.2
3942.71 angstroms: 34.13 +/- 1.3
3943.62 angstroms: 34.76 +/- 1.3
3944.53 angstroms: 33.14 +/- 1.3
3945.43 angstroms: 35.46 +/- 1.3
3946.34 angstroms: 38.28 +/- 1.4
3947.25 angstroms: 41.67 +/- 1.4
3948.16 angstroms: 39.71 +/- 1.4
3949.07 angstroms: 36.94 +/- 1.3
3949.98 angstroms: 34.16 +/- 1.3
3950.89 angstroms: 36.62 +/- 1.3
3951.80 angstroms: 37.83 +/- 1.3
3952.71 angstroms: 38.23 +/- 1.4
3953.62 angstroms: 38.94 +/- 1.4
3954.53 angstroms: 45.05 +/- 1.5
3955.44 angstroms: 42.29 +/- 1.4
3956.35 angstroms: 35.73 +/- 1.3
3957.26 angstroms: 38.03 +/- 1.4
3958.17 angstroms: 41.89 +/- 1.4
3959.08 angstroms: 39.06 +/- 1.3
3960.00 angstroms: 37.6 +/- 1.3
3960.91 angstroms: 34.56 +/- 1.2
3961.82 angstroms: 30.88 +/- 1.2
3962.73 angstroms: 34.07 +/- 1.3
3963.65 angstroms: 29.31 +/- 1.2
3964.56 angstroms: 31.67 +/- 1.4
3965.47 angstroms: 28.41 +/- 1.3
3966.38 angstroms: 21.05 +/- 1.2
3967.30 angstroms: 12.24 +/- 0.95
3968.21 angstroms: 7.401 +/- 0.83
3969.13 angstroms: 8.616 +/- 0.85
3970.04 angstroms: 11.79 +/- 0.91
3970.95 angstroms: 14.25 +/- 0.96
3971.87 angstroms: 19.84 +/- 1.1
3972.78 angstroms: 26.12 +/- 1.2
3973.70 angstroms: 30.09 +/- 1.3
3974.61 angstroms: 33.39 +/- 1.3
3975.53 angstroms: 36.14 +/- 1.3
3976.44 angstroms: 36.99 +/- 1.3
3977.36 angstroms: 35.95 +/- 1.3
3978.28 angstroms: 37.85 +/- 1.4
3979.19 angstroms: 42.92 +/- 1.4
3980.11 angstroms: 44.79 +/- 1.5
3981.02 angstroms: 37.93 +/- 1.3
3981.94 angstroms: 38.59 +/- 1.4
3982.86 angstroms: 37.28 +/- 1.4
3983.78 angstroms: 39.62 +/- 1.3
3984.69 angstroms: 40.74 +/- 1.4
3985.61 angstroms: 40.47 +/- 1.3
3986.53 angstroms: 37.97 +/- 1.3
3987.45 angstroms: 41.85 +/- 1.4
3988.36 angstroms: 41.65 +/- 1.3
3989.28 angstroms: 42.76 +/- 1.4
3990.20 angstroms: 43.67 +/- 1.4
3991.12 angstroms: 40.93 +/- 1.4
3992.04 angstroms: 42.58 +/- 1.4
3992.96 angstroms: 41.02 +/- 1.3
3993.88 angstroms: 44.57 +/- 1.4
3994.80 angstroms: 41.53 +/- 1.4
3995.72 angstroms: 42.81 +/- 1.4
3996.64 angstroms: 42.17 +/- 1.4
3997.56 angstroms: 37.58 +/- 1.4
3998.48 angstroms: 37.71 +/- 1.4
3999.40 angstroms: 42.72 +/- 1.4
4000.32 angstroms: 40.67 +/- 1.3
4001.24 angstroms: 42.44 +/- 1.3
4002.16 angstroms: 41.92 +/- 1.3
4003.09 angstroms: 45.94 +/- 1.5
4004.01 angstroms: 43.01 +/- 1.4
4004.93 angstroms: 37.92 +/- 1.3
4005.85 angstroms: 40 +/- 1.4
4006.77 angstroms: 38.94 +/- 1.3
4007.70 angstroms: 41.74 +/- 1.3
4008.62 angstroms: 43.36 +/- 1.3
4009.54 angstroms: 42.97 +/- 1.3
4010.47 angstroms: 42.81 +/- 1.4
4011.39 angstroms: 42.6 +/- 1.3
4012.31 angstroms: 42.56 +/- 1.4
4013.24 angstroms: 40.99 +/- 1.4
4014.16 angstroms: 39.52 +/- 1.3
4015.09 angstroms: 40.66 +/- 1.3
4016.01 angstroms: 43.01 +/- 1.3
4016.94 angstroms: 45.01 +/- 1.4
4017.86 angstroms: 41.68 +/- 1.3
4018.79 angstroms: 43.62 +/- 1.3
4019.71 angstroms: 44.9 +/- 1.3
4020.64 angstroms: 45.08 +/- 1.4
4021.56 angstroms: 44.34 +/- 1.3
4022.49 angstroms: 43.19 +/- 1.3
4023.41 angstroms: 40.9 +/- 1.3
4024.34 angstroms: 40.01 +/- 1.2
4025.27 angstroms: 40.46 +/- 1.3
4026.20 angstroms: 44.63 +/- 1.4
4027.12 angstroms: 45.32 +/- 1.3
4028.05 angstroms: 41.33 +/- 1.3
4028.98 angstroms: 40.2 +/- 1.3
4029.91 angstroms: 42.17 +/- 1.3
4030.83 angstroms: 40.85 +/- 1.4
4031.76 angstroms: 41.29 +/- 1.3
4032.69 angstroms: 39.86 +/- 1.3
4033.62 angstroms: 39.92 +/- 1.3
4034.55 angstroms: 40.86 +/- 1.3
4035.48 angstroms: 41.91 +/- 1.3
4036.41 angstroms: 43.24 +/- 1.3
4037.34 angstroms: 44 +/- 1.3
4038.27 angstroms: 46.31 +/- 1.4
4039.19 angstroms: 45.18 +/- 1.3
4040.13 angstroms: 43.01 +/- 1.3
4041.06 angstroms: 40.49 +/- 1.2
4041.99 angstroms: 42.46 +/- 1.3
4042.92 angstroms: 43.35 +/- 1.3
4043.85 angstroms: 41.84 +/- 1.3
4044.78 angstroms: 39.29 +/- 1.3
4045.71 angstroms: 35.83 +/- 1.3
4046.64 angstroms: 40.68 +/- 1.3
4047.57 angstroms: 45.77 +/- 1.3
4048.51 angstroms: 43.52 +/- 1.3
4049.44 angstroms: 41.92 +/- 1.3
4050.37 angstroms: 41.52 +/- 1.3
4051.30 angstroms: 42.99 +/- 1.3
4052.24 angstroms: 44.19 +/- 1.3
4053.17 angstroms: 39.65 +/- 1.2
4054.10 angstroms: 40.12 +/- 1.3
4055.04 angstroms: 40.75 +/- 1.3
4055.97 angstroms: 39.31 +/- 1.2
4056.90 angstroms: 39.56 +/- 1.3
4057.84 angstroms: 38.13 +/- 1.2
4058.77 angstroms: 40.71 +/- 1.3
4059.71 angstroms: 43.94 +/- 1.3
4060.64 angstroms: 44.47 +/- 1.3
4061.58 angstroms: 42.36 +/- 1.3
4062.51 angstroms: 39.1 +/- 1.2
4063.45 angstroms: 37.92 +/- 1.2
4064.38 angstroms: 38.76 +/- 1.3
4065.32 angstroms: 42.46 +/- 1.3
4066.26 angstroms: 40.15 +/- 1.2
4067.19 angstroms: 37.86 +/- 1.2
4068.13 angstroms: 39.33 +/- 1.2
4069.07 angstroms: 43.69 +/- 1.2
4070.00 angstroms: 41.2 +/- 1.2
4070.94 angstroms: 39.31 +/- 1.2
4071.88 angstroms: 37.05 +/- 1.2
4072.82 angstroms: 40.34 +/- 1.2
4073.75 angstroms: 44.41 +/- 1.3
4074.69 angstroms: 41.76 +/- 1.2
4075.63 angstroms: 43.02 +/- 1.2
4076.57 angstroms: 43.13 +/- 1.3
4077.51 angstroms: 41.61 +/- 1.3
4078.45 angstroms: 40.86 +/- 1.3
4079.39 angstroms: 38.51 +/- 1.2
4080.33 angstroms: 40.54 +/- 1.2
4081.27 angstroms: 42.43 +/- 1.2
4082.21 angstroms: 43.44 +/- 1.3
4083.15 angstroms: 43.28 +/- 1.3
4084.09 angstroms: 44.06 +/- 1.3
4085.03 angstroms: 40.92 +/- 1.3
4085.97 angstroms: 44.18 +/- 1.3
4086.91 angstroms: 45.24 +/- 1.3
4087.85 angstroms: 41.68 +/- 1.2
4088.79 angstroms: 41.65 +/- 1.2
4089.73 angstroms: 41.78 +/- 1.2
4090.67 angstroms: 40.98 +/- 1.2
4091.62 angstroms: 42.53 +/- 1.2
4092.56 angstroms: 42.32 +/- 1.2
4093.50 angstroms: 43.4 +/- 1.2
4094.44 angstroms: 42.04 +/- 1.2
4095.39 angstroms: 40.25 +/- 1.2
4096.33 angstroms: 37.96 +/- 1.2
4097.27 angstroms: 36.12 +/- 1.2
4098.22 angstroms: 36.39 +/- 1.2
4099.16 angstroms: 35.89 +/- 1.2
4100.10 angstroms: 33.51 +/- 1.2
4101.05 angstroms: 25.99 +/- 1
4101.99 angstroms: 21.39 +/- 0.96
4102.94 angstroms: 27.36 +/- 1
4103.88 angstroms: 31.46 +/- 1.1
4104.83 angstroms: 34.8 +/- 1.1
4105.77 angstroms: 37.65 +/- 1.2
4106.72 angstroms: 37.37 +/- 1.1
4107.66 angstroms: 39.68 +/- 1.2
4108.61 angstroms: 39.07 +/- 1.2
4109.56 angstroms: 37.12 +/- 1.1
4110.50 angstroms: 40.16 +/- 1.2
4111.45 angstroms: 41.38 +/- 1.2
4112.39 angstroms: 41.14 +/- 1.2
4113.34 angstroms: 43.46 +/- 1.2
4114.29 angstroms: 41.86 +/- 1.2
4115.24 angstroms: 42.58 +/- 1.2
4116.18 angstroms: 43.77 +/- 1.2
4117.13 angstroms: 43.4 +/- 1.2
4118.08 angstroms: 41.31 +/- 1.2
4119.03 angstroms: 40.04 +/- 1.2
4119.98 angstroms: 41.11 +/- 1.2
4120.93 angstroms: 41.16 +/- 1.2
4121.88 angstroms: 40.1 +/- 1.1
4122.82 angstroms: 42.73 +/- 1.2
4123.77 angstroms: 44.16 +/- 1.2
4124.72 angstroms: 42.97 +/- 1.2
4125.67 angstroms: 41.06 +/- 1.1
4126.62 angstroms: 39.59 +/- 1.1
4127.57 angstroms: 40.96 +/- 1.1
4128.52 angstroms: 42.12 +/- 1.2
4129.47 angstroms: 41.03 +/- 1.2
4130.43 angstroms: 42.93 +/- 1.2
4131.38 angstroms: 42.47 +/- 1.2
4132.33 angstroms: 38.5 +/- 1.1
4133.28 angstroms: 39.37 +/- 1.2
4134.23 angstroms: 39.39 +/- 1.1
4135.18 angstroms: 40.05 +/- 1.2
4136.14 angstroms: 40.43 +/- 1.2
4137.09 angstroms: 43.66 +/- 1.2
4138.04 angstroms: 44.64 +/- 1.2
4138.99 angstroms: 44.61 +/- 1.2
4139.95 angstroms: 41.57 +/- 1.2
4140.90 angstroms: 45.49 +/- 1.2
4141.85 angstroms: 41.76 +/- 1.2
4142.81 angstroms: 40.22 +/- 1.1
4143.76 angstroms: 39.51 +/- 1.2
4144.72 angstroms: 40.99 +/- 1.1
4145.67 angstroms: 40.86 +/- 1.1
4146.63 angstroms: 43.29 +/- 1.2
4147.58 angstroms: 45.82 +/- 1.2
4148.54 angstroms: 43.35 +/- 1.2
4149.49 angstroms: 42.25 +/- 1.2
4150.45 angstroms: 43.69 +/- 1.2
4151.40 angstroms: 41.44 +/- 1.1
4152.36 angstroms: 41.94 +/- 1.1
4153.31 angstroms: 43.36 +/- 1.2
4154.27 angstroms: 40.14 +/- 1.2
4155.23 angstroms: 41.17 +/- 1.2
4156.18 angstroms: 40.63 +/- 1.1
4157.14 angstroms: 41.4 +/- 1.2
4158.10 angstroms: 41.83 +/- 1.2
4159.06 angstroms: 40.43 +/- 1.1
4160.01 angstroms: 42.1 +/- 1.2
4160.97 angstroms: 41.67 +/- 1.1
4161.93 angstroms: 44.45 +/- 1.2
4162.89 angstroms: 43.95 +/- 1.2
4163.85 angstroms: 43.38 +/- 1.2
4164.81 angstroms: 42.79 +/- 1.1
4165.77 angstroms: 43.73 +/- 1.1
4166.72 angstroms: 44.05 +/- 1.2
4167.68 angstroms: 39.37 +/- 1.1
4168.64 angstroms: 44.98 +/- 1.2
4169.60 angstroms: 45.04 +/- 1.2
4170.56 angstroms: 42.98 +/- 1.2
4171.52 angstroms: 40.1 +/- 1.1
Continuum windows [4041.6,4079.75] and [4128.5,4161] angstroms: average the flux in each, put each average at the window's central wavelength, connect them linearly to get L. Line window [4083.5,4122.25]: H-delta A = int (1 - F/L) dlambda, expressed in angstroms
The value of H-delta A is 2.2 angstroms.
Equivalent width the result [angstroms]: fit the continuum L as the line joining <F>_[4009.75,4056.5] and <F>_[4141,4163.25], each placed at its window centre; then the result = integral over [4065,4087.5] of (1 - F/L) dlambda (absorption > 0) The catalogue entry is 0.3 angstroms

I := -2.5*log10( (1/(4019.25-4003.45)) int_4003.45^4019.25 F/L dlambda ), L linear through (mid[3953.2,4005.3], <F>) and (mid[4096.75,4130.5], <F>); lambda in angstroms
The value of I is -0.15 mag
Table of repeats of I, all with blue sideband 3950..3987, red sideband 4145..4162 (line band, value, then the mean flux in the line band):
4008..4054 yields -0.18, 42.3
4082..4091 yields -0.11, 42.8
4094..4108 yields 0.15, 34.5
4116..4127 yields -0.03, 41.7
